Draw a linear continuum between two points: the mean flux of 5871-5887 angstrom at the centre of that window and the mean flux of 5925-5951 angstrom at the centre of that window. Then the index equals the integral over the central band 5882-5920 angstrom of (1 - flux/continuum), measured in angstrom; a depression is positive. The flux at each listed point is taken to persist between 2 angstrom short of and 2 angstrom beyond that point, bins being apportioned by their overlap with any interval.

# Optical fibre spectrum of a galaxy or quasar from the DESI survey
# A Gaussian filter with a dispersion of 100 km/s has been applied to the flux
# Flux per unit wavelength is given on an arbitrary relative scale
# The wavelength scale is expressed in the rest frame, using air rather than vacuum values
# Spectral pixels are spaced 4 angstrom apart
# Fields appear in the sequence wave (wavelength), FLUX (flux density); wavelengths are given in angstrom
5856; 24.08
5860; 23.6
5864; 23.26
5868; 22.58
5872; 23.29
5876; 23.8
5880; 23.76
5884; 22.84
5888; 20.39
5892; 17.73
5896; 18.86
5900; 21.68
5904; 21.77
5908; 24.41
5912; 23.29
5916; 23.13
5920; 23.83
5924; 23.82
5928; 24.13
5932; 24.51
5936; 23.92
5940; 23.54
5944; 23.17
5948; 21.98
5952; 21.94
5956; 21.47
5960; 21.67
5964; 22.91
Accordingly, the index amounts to 2.7 angstrom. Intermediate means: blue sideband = 23.2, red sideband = 23.5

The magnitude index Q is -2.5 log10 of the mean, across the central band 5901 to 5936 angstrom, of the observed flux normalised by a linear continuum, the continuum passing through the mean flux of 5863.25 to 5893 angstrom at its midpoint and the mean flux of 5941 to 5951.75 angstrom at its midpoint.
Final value -0.05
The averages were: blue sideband 22.3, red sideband 22.6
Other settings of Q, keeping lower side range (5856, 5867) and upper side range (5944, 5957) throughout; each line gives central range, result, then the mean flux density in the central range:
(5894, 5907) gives 0.09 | 21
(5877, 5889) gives 0.02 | 22.6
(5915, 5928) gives -0.06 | 23.7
